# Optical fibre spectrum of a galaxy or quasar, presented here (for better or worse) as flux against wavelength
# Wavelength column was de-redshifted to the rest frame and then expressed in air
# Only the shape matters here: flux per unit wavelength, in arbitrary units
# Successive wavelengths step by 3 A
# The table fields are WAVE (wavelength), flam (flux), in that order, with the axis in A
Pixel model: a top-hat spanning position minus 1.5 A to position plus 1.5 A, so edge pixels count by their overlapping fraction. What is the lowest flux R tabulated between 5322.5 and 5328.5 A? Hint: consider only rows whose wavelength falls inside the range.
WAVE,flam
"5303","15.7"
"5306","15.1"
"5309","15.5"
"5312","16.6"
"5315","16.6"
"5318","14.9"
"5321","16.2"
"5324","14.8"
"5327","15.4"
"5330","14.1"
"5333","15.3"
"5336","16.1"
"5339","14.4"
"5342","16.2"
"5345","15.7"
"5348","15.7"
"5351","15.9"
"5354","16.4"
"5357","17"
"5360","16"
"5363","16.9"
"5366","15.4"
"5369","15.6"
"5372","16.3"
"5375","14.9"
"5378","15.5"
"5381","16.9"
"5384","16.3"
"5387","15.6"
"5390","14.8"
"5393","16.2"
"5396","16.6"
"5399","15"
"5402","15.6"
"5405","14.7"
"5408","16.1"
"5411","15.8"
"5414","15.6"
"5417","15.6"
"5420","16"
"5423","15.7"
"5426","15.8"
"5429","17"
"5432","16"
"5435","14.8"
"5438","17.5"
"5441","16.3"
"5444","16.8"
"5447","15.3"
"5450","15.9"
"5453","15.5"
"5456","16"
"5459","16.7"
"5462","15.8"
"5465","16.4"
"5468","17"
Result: 14.8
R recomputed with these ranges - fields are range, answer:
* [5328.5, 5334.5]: 14.1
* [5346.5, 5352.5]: 15.7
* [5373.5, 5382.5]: 14.9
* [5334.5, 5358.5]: 14.4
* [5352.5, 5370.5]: 15.4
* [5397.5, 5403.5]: 15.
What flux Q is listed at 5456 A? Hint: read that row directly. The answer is 16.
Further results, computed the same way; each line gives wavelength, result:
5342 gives 16.2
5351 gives 15.9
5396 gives 16.6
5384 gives 16.3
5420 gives 16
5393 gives 16.2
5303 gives 15.7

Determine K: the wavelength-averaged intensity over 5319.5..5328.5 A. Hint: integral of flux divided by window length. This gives 15.5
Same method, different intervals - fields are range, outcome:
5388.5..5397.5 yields 15.9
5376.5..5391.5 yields 15.8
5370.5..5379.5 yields 15.6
